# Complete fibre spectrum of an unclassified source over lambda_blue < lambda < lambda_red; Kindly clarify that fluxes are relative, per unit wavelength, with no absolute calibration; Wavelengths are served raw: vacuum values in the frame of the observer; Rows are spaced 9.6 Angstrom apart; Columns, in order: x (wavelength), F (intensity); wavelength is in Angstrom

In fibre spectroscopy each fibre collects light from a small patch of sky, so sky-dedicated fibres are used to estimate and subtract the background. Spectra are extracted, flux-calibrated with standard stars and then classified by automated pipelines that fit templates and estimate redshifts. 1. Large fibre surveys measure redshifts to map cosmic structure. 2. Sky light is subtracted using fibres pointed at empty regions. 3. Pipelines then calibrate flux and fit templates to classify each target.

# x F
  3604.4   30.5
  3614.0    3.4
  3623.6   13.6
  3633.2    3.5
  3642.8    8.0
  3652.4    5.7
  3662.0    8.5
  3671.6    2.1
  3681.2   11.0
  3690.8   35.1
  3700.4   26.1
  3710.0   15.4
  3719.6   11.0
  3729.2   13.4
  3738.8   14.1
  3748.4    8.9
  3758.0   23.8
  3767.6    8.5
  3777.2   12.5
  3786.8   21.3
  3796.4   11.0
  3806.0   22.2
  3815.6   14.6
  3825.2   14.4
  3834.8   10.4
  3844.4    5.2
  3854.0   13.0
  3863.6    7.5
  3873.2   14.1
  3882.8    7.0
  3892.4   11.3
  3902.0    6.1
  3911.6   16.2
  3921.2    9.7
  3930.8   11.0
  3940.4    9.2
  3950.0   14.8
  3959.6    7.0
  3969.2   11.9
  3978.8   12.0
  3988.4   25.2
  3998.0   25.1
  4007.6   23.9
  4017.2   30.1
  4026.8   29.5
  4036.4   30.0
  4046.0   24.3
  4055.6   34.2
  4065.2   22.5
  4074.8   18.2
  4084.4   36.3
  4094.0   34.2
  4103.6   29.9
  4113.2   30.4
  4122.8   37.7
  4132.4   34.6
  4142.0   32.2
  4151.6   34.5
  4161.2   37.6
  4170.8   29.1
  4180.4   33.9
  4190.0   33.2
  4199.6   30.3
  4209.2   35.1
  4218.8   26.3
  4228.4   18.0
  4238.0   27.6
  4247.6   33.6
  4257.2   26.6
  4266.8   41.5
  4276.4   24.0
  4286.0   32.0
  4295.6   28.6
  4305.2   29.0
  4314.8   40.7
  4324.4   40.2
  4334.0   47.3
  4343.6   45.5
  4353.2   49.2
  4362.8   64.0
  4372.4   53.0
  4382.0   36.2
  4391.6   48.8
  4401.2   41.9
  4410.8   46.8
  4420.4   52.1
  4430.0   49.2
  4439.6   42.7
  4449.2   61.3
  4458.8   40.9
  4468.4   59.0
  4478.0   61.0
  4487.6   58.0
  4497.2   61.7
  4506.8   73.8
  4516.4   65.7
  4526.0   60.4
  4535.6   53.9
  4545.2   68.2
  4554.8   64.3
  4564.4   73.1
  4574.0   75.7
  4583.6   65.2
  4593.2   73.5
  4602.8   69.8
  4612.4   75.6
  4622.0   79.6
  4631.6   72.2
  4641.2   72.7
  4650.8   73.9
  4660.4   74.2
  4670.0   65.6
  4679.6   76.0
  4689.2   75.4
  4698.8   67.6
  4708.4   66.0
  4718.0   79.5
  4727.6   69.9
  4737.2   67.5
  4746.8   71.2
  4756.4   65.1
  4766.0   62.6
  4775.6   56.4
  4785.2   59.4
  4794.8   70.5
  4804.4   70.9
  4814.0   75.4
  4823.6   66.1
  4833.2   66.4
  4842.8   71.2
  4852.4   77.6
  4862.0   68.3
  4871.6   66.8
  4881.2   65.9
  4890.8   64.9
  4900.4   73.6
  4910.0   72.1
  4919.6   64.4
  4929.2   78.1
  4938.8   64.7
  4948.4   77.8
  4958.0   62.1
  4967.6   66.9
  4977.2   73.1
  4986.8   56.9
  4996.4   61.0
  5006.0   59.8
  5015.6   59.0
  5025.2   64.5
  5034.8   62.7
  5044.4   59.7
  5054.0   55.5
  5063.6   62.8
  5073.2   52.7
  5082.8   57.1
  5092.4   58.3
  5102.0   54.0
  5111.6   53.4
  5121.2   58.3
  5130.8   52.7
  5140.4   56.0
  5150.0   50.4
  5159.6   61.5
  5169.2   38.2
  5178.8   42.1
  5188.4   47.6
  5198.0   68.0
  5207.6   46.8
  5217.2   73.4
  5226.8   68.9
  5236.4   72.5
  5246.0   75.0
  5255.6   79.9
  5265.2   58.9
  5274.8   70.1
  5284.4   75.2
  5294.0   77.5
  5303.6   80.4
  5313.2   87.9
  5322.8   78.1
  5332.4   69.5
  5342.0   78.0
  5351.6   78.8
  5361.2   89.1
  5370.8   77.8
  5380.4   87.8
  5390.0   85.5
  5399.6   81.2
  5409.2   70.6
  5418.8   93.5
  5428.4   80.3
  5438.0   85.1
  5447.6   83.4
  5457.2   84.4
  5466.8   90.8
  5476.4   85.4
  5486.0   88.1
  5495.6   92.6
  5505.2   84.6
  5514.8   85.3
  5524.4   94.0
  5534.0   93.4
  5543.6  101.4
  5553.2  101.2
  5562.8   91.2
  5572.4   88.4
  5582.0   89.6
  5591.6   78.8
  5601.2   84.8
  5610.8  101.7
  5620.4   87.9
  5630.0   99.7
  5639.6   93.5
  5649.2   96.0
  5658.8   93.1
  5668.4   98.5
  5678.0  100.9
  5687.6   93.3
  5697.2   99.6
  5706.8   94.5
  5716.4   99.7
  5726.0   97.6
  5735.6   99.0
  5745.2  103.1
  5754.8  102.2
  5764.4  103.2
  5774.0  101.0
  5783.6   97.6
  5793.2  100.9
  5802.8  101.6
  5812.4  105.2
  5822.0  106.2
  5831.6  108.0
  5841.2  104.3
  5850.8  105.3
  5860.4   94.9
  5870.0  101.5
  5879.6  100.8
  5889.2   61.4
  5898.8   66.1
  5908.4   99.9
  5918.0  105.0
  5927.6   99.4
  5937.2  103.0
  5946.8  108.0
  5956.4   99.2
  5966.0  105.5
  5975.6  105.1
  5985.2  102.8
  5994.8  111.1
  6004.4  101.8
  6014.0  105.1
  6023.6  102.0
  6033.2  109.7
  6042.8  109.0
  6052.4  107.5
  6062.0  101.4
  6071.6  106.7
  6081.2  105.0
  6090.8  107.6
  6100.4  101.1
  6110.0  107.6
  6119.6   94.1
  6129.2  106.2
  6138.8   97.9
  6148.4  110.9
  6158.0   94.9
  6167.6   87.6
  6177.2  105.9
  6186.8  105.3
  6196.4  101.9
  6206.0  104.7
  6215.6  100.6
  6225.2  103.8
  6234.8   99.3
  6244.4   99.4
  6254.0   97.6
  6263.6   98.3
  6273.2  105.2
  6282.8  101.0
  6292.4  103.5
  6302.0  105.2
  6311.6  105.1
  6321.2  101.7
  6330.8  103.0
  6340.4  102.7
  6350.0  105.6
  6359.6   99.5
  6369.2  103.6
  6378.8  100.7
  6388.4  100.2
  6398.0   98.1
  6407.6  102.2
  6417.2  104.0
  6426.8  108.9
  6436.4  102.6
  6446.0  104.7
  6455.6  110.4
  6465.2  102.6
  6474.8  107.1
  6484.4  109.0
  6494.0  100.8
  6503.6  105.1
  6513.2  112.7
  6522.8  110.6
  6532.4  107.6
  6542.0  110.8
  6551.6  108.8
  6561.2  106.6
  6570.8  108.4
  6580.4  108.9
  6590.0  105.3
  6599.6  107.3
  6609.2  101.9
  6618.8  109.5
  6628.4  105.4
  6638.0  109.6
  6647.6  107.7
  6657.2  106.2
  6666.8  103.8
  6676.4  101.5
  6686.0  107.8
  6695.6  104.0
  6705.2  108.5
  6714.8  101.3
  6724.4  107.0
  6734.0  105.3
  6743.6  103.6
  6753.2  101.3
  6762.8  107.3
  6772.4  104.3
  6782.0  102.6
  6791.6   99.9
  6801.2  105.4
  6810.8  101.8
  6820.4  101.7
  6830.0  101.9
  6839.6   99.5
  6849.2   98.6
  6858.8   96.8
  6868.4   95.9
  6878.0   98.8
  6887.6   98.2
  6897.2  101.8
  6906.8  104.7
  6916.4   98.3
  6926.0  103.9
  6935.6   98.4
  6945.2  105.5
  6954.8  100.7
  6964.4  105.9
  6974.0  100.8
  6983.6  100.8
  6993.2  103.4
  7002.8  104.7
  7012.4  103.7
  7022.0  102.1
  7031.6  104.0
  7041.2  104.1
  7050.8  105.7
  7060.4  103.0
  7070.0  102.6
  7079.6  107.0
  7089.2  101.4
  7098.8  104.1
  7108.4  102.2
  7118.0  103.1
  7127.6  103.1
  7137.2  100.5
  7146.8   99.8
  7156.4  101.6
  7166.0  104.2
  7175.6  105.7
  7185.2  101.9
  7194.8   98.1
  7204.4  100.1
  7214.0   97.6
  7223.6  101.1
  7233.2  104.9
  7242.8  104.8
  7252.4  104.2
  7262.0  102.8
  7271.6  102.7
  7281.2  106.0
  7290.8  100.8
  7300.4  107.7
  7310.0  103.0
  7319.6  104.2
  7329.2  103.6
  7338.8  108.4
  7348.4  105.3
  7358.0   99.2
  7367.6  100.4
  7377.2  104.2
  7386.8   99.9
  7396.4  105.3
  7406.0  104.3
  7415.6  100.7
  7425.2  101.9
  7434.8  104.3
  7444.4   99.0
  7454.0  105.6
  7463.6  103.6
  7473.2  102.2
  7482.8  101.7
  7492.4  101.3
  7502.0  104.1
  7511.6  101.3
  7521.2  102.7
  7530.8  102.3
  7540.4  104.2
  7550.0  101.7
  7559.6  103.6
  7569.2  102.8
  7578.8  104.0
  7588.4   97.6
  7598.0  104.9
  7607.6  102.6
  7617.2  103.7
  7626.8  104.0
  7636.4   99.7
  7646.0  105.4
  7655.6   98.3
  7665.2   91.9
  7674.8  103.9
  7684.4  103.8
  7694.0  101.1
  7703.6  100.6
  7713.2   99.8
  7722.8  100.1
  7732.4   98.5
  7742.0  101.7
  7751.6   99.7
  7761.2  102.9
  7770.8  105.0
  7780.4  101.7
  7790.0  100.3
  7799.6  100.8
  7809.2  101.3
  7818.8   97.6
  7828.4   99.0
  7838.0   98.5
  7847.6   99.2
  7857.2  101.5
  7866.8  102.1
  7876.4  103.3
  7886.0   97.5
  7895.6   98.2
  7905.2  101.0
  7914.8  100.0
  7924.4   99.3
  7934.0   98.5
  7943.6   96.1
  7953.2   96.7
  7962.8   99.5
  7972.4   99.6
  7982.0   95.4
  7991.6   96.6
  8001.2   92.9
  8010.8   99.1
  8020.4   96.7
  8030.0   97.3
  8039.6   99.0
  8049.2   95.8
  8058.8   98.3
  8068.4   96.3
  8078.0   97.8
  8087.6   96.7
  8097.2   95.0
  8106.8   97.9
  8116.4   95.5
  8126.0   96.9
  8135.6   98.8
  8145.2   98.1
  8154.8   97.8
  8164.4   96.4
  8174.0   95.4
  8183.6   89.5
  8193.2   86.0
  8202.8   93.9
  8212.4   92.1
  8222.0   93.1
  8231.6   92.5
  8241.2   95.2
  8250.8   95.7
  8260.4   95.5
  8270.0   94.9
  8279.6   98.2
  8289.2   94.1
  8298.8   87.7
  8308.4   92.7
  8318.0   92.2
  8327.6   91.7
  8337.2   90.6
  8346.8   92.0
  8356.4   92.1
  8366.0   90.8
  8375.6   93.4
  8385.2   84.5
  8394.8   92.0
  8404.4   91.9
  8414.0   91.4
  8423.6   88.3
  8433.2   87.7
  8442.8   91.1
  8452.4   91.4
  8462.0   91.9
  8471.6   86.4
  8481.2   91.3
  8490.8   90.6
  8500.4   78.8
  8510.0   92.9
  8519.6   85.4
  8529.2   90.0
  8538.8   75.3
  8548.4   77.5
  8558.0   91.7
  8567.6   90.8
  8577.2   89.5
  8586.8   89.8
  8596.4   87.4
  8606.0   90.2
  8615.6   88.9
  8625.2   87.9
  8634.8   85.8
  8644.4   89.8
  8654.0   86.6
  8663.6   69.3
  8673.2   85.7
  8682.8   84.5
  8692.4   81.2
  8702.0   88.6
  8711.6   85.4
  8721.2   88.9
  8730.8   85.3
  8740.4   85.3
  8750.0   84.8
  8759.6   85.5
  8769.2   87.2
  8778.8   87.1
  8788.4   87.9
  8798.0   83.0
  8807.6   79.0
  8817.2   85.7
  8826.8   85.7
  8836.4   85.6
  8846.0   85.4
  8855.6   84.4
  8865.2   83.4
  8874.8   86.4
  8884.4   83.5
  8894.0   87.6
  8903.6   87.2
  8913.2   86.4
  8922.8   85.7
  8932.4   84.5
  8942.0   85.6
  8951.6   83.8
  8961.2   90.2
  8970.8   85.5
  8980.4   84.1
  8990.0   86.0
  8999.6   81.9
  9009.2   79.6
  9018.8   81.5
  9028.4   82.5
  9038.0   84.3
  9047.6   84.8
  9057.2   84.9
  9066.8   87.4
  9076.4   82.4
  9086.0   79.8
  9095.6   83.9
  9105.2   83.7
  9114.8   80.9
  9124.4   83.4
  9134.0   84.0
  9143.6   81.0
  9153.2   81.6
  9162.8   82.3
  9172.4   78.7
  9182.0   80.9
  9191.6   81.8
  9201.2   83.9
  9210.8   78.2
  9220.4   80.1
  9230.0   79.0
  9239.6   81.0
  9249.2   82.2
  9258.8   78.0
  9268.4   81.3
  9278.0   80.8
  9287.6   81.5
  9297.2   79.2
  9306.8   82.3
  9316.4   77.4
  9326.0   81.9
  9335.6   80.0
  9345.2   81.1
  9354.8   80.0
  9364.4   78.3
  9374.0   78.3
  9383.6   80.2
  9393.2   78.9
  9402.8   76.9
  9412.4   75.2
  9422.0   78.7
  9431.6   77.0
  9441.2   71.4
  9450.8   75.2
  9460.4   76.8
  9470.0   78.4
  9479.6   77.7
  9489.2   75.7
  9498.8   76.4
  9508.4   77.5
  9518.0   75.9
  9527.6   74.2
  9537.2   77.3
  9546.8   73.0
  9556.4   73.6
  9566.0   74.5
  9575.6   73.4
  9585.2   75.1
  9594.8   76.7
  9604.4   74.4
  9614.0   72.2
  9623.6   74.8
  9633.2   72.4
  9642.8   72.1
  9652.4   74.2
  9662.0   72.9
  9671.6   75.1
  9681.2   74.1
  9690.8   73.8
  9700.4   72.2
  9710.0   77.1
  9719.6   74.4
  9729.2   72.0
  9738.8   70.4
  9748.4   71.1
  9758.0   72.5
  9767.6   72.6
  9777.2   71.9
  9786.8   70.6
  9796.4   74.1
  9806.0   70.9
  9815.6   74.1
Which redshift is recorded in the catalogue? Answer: 0.00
